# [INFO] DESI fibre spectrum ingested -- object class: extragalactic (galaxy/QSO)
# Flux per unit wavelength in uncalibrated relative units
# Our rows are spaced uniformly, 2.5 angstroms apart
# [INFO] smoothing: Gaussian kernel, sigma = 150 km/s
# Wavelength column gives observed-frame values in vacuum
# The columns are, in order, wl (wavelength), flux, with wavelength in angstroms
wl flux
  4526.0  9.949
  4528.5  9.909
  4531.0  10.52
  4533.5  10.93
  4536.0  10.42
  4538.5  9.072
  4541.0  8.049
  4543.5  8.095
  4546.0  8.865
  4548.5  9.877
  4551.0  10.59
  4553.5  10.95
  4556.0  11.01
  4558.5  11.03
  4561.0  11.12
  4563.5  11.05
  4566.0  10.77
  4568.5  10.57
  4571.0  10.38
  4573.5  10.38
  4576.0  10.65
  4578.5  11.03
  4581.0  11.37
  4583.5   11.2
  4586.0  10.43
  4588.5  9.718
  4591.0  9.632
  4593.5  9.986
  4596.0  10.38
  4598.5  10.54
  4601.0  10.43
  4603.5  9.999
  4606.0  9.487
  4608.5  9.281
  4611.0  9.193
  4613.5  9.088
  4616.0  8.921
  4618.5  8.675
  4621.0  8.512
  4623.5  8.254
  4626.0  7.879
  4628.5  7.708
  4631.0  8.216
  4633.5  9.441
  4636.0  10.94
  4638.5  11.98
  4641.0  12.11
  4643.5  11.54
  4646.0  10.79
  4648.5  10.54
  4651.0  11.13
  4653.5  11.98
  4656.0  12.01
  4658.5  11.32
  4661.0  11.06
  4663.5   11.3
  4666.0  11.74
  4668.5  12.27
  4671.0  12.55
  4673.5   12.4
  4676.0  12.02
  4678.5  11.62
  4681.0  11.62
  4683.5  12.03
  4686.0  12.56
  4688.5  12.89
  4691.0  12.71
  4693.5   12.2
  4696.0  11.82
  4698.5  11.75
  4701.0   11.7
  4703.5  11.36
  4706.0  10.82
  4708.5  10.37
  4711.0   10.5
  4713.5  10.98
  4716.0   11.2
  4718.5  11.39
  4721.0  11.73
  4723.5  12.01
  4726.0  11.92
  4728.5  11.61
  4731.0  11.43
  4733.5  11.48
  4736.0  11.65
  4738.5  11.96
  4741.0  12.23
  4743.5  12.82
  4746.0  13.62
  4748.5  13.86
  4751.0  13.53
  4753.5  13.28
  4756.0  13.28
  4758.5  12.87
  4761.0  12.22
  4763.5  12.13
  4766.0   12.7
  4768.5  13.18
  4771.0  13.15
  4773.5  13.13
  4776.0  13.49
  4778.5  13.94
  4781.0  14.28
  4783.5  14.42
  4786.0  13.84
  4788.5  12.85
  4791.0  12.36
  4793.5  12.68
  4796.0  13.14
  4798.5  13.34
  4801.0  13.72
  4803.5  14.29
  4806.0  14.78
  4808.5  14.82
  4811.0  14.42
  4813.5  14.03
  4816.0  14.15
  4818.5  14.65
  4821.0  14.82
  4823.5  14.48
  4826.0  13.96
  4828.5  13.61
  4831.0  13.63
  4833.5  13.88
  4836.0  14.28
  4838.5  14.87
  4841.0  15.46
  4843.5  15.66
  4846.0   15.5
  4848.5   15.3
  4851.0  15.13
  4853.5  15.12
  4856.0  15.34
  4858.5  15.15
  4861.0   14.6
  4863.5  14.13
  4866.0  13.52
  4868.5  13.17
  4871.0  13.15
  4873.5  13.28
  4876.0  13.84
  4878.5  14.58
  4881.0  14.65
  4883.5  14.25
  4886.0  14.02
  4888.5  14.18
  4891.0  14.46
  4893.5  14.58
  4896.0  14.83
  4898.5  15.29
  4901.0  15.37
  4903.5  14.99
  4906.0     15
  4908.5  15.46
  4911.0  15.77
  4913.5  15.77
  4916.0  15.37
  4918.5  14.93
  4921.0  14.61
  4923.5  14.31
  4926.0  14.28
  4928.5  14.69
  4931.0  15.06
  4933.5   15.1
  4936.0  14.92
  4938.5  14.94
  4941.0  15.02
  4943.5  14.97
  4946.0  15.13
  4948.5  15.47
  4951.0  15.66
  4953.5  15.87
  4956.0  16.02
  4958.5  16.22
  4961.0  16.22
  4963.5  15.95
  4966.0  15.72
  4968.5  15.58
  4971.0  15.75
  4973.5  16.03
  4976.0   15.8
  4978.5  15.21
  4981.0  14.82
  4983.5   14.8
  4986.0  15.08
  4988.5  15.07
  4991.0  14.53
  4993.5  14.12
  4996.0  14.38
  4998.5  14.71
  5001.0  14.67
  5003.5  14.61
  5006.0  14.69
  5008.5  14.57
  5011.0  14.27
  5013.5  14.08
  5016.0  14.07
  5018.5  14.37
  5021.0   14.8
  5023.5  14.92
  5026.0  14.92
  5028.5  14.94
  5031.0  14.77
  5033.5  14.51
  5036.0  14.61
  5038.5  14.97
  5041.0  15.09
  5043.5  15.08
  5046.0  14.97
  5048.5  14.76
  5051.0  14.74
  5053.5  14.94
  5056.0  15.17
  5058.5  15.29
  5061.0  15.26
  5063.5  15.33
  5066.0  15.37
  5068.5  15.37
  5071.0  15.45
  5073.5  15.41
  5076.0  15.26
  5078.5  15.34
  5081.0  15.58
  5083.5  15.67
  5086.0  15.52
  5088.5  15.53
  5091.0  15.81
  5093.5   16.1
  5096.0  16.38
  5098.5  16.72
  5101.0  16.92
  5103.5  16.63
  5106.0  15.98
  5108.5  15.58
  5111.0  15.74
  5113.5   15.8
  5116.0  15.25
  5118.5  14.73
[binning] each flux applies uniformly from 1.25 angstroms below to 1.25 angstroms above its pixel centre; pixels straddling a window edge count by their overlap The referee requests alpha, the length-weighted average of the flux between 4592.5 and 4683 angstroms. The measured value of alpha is 10.5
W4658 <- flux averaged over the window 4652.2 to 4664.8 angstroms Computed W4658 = 11.5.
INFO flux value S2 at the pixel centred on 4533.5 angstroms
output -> 10.93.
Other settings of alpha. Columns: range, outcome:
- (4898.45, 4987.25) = 15.3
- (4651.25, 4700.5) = 12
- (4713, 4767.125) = 12.3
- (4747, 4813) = 13.5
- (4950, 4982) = 15.8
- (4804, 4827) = 14.5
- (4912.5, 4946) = 14.9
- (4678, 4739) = 11.6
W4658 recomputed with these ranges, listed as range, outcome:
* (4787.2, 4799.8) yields 12.9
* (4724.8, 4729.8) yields 11.8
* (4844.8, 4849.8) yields 15.4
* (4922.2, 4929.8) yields 14.4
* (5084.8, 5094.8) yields 15.7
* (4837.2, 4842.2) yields 15.2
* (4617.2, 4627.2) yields 8.34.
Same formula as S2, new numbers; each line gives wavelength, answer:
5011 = 14.27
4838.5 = 14.87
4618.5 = 8.675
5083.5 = 15.67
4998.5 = 14.71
